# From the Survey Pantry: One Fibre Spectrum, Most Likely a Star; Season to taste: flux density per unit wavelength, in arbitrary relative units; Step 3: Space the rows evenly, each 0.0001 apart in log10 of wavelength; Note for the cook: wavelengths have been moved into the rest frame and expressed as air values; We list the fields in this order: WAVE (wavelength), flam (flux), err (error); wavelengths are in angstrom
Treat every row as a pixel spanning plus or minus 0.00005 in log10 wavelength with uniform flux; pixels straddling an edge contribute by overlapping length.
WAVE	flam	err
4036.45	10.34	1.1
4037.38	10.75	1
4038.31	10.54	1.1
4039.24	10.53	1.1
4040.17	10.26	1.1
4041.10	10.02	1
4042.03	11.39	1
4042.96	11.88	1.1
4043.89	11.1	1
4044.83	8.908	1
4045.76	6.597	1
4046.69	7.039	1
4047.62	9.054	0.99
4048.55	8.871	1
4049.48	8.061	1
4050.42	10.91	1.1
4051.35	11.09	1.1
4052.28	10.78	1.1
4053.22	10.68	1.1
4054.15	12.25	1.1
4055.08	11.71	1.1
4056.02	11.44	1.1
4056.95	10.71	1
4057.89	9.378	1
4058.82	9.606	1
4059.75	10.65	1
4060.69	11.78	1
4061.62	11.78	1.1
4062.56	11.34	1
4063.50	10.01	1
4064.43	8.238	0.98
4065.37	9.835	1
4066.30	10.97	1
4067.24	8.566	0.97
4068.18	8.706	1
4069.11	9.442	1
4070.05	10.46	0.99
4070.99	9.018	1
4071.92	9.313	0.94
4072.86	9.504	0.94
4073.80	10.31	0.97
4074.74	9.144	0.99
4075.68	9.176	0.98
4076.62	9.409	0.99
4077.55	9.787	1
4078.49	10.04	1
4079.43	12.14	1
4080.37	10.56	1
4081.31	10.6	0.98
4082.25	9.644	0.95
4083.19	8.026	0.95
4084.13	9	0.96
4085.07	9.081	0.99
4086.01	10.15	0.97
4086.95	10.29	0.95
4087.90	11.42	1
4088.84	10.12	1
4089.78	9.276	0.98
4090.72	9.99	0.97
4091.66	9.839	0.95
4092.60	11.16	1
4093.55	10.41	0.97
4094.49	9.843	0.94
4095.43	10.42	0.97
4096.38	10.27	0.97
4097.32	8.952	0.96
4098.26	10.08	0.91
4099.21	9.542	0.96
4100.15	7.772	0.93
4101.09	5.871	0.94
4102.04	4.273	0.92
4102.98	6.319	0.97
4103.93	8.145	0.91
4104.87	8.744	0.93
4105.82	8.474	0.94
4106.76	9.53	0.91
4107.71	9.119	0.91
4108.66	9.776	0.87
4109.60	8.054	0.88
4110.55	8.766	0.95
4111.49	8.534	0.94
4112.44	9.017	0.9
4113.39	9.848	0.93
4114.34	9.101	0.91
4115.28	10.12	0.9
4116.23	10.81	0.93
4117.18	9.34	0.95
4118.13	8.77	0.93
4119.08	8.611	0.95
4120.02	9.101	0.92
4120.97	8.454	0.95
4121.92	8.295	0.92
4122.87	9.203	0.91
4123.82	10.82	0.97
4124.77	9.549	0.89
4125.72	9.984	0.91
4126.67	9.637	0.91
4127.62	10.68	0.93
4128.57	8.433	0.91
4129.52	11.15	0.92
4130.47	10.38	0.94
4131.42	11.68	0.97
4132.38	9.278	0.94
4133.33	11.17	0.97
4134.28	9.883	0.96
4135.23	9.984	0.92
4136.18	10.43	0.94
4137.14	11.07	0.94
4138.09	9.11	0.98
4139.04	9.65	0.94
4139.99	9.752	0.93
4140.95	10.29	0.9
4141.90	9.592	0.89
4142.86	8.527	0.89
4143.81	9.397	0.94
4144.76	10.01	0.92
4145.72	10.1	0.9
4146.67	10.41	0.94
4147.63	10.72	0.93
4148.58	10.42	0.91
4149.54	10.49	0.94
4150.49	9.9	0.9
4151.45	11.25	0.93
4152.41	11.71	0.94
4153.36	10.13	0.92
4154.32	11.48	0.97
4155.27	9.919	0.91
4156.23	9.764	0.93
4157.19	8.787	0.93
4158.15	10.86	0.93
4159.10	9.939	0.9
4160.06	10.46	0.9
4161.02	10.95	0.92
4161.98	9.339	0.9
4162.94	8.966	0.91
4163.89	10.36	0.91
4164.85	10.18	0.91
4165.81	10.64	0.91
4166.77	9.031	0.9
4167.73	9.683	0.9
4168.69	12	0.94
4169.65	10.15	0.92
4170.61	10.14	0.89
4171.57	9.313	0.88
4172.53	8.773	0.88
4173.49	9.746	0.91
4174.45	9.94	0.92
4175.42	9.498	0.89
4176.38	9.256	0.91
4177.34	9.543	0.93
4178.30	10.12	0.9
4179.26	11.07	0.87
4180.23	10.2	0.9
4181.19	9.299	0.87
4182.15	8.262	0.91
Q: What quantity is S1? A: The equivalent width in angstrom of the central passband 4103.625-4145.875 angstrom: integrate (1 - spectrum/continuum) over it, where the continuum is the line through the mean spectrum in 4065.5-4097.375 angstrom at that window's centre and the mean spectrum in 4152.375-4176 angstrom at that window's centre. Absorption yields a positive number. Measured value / 1.66 angstrom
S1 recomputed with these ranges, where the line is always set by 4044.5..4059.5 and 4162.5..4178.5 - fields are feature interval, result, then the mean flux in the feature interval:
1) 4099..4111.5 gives 2.32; 8.02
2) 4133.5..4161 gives -0.91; 10.2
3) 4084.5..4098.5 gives -0.33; 10.1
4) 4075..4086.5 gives 0.06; 9.79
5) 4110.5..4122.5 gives 0.85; 9.15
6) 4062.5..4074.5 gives 0.29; 9.6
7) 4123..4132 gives -0.33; 10.2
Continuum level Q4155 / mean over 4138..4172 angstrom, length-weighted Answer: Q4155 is 10.1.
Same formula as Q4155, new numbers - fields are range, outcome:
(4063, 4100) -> 9.8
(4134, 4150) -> 9.99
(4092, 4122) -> 8.93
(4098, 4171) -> 9.64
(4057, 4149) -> 9.63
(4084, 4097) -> 10.1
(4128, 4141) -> 10.2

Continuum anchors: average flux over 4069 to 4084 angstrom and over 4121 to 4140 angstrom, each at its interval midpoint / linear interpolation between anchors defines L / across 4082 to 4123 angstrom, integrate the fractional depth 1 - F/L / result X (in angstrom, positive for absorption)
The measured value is 3.1 angstrom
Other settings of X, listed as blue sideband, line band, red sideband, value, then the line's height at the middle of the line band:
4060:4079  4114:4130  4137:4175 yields 0.7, 9.98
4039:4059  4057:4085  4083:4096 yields 0.4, 10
